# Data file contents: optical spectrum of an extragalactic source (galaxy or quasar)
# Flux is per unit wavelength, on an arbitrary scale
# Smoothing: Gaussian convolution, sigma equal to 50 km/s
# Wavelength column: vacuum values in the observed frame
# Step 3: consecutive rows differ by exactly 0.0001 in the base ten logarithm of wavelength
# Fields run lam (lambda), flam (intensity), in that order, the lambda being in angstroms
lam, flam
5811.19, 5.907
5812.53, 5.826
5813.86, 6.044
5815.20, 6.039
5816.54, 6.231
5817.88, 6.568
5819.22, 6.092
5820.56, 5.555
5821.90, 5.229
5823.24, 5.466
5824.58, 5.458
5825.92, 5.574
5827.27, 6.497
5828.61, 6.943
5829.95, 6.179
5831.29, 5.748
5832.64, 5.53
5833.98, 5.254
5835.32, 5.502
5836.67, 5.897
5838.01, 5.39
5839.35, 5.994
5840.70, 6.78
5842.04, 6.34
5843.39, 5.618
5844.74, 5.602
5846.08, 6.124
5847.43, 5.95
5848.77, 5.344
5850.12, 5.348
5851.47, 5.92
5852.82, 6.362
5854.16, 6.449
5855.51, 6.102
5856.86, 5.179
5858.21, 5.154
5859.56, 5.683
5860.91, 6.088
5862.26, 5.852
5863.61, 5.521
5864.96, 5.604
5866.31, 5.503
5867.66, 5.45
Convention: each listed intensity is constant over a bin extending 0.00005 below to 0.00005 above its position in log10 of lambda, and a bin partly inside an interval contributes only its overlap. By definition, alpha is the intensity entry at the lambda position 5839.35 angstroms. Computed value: 5.994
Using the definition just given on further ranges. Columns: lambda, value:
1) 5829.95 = 6.179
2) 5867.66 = 5.45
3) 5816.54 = 6.231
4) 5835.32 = 5.502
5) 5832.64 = 5.53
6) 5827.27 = 6.497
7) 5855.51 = 6.102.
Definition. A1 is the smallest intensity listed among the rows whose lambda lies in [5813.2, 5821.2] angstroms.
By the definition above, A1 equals 5.555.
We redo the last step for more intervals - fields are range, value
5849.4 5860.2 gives 5.154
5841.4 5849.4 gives 5.344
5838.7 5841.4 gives 5.994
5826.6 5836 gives 5.254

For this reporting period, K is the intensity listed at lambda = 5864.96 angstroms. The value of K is 5.604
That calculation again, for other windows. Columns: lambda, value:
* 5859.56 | 5.683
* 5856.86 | 5.179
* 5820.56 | 5.555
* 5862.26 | 5.852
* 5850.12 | 5.348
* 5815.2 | 6.039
